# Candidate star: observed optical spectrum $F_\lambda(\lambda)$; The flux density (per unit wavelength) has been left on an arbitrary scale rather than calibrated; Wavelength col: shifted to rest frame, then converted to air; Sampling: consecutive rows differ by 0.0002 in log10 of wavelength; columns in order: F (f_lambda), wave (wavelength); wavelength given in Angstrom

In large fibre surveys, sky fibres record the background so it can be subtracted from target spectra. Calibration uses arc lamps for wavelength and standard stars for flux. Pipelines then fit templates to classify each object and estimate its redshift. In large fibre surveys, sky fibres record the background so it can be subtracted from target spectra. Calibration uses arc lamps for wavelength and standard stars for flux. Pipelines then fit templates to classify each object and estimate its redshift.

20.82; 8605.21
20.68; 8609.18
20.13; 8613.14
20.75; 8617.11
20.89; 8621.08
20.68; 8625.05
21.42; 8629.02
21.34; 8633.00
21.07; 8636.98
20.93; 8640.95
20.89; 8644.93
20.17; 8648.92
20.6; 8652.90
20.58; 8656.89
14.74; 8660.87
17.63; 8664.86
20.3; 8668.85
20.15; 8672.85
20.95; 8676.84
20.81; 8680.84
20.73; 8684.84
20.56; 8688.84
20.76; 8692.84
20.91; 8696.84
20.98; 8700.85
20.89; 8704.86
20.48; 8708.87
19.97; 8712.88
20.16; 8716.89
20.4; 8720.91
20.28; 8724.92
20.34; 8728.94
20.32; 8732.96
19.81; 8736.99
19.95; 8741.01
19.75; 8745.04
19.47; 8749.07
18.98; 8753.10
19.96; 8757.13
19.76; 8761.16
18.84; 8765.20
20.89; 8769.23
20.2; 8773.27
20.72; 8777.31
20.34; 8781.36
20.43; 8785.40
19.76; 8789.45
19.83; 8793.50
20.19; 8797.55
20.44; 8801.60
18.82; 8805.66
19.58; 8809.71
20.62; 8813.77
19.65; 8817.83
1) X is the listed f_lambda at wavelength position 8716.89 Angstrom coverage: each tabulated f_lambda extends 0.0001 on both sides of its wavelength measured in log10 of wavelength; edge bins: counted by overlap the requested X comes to 20.16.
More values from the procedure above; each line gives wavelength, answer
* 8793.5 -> 19.83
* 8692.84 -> 20.76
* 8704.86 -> 20.89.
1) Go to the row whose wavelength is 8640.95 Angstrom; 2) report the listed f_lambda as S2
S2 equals 20.93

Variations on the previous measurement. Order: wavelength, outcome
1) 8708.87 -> 20.48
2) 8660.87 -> 14.74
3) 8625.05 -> 20.68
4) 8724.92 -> 20.28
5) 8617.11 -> 20.75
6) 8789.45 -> 19.76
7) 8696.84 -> 20.91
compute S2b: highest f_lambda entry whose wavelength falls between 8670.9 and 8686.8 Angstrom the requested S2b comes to 20.95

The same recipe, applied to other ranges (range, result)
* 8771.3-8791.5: 20.72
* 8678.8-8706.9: 20.98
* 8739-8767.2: 19.96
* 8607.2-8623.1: 20.89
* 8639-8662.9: 20.93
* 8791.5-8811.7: 20.44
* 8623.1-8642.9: 21.42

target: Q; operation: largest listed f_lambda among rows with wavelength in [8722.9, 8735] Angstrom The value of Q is 20.34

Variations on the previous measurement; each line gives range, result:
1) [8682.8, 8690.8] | 20.73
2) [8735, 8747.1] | 19.95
